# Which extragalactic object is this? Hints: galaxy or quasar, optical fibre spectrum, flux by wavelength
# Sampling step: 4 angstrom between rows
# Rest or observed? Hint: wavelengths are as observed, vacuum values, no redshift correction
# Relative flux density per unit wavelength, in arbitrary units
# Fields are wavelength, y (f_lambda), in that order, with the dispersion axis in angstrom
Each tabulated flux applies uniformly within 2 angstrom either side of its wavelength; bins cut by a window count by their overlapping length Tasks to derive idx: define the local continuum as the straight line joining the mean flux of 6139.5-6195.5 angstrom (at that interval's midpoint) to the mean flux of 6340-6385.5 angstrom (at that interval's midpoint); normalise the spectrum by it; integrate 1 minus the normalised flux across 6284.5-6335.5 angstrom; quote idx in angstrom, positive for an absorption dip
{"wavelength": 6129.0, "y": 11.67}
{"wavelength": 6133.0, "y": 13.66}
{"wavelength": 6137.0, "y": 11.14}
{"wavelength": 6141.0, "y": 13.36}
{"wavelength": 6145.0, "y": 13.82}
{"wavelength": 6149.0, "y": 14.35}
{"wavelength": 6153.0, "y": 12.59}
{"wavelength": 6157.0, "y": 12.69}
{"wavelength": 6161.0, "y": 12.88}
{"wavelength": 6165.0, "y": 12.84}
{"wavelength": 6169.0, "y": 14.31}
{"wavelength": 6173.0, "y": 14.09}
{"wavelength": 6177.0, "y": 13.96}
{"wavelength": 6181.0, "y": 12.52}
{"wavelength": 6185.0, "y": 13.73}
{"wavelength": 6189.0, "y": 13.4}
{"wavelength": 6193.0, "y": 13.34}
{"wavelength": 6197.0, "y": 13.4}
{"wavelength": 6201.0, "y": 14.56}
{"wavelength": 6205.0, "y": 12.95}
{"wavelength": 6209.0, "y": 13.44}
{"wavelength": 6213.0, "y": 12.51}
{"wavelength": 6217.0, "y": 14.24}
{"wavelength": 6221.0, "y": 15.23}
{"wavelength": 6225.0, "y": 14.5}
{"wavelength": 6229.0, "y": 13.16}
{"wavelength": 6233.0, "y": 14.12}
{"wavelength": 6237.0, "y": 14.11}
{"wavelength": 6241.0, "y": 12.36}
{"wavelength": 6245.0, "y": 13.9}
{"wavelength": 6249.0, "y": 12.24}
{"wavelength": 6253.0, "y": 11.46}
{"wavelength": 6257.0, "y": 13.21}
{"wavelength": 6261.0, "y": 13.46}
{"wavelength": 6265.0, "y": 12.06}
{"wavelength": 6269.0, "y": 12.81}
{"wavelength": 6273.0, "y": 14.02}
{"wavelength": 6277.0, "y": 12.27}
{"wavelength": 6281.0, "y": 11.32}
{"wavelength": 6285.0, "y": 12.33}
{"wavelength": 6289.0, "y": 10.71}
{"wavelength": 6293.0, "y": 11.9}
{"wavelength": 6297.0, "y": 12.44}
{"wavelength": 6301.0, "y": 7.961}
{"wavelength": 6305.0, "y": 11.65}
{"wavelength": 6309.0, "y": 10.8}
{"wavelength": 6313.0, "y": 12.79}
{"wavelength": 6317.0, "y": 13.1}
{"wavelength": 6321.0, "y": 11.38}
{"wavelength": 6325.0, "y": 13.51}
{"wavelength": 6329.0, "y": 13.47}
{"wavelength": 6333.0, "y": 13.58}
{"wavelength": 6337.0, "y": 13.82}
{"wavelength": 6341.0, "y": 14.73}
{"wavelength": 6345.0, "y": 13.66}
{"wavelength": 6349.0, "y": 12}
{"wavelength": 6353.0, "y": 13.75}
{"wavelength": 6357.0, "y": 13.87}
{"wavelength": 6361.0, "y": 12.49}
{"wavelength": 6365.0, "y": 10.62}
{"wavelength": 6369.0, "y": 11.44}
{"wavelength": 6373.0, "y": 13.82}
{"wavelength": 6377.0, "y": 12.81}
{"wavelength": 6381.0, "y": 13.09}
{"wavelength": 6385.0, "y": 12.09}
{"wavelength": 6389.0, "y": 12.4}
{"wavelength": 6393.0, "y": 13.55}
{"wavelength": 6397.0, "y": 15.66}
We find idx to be 4.0 angstrom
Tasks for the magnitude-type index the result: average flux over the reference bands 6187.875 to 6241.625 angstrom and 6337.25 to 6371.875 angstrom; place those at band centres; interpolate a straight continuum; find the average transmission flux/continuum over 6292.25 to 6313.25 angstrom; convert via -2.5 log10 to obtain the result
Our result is 0.19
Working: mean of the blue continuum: 13.7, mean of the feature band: 11.1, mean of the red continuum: 12.9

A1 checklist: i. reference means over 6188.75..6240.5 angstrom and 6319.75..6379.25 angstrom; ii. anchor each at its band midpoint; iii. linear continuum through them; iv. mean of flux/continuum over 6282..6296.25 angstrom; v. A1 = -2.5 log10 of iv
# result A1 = 0.14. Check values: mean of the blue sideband 13.7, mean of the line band 11.7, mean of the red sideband 13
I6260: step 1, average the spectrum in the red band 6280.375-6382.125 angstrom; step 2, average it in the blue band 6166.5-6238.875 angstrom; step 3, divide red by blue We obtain 0.90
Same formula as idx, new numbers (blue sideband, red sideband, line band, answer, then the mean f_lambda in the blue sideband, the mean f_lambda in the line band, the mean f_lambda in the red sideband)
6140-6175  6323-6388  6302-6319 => 1.7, 13.4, 11.8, 13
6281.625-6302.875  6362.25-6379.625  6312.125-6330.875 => -2.2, 11.1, 12.8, 12.2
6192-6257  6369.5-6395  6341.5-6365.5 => 0.0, 13.5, 13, 12.9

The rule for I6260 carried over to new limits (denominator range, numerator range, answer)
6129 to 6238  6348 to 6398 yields 0.95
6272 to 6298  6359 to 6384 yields 1.03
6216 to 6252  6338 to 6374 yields 0.94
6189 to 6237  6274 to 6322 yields 0.84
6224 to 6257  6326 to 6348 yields 1.04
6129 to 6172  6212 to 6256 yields 1.03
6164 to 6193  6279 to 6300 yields 0.85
